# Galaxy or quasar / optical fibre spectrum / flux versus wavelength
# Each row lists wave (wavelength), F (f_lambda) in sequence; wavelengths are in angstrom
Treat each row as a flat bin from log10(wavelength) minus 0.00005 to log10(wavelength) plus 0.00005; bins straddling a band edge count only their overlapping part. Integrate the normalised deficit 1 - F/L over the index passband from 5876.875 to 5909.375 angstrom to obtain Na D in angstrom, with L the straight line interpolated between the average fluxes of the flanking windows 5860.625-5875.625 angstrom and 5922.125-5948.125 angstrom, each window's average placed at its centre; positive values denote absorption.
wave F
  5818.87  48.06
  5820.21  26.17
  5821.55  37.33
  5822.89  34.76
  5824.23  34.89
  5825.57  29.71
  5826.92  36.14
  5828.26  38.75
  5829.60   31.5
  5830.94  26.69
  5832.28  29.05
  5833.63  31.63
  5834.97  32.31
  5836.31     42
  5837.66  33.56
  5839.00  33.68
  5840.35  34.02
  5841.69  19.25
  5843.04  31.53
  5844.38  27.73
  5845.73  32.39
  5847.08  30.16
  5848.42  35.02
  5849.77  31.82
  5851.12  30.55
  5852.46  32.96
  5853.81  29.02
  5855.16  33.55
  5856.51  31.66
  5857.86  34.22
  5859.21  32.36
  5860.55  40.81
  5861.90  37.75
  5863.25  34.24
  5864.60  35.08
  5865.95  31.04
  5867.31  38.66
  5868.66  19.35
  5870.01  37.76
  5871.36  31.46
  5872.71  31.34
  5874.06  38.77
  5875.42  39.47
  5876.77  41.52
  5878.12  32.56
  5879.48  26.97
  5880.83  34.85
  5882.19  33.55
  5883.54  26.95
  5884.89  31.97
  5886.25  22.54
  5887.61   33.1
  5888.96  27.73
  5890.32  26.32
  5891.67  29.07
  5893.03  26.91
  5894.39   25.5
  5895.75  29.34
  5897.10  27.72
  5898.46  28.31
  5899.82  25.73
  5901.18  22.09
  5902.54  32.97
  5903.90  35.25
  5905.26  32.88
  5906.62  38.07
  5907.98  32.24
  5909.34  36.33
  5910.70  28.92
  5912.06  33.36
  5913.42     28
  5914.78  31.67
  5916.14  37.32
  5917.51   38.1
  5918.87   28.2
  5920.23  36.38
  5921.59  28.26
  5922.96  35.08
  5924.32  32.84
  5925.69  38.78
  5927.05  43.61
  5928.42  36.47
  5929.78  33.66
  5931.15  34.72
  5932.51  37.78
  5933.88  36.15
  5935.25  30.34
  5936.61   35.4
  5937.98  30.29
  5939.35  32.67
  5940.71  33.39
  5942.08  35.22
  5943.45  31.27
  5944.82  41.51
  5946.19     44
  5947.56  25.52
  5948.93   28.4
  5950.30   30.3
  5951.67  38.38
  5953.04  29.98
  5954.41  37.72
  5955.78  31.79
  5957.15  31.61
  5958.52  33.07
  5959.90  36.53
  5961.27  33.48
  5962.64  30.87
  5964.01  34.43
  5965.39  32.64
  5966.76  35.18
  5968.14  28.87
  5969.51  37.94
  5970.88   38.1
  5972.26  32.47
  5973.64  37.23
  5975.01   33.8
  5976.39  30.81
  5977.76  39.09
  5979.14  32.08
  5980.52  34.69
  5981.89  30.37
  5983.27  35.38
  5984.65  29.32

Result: 4.2 angstrom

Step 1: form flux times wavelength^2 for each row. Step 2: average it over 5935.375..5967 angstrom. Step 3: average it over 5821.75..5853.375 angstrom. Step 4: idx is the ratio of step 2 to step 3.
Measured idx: 1.08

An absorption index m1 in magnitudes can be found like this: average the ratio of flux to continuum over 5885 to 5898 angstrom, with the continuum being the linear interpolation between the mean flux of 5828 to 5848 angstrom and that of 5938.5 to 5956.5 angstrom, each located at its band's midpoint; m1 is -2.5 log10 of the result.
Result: 0.18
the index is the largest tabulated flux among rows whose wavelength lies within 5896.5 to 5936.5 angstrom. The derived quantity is 43.61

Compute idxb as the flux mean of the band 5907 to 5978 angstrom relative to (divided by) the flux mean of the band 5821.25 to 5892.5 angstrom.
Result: 1.05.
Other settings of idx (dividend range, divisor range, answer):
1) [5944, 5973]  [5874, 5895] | 1.13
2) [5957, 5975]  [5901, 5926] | 1.05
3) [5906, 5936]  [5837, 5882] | 1.07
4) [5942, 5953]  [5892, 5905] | 1.22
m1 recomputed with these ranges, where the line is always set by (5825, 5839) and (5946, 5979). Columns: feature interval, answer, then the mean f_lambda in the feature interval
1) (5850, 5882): -0.013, 33.7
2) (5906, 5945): -0.023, 34.3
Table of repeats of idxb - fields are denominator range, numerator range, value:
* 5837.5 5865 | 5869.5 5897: 0.96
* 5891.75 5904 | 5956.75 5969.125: 1.19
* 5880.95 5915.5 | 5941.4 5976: 1.13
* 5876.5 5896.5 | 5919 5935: 1.19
